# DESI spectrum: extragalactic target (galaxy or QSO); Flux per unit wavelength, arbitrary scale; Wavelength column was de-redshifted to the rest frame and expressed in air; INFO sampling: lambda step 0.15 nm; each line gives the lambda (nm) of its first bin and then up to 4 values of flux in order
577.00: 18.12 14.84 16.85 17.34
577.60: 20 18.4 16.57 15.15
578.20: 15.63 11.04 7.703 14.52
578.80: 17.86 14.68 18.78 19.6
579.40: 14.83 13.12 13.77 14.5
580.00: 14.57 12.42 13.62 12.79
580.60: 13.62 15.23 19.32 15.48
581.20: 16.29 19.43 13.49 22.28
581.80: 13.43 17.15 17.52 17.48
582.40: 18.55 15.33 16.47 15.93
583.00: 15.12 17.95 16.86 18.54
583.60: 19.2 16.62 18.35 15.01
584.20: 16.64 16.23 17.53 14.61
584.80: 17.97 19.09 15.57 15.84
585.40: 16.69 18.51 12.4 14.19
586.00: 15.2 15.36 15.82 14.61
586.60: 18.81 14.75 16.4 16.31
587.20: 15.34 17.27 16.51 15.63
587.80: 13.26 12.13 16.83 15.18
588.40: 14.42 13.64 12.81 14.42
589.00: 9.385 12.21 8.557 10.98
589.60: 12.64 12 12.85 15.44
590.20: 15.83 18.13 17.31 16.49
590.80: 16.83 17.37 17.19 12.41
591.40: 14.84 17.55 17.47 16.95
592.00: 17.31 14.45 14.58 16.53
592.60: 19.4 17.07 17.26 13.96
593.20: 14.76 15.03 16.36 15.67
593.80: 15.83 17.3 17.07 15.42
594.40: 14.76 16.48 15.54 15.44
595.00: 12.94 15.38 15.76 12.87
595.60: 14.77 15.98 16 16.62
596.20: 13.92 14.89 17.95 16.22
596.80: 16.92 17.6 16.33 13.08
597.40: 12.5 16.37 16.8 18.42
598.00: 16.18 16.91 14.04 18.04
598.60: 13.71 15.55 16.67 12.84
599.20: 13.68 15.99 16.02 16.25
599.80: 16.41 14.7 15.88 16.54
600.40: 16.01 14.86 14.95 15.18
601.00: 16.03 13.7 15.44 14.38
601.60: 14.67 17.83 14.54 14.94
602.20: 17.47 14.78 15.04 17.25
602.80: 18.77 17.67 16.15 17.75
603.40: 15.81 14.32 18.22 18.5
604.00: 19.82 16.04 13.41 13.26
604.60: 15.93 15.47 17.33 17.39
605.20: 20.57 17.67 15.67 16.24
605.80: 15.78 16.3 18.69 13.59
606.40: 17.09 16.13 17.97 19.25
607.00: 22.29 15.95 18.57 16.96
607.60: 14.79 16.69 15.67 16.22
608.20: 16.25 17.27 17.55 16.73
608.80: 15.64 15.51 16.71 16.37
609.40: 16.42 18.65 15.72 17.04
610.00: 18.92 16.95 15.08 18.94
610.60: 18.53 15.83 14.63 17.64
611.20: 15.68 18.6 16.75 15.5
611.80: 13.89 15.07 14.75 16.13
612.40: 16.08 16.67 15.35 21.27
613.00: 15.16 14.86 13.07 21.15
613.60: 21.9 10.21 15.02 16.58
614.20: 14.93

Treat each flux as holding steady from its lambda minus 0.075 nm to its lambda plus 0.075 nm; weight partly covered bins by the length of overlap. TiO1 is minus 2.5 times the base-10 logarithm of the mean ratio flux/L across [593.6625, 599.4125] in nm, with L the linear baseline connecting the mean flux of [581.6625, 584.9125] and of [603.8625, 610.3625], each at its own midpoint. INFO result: 0.08 mag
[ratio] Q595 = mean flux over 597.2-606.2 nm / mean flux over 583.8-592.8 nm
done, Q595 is 1.04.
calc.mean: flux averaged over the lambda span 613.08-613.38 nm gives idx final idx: 14.1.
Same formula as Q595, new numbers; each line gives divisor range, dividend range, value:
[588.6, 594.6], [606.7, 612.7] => 1.10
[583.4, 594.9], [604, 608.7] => 1.08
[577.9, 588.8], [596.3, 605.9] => 1.02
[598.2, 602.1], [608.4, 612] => 1.08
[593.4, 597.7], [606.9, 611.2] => 1.08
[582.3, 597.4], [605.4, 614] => 1.06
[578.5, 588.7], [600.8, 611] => 1.04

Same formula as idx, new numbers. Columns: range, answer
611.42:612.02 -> 15.3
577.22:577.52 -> 17.1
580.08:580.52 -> 13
